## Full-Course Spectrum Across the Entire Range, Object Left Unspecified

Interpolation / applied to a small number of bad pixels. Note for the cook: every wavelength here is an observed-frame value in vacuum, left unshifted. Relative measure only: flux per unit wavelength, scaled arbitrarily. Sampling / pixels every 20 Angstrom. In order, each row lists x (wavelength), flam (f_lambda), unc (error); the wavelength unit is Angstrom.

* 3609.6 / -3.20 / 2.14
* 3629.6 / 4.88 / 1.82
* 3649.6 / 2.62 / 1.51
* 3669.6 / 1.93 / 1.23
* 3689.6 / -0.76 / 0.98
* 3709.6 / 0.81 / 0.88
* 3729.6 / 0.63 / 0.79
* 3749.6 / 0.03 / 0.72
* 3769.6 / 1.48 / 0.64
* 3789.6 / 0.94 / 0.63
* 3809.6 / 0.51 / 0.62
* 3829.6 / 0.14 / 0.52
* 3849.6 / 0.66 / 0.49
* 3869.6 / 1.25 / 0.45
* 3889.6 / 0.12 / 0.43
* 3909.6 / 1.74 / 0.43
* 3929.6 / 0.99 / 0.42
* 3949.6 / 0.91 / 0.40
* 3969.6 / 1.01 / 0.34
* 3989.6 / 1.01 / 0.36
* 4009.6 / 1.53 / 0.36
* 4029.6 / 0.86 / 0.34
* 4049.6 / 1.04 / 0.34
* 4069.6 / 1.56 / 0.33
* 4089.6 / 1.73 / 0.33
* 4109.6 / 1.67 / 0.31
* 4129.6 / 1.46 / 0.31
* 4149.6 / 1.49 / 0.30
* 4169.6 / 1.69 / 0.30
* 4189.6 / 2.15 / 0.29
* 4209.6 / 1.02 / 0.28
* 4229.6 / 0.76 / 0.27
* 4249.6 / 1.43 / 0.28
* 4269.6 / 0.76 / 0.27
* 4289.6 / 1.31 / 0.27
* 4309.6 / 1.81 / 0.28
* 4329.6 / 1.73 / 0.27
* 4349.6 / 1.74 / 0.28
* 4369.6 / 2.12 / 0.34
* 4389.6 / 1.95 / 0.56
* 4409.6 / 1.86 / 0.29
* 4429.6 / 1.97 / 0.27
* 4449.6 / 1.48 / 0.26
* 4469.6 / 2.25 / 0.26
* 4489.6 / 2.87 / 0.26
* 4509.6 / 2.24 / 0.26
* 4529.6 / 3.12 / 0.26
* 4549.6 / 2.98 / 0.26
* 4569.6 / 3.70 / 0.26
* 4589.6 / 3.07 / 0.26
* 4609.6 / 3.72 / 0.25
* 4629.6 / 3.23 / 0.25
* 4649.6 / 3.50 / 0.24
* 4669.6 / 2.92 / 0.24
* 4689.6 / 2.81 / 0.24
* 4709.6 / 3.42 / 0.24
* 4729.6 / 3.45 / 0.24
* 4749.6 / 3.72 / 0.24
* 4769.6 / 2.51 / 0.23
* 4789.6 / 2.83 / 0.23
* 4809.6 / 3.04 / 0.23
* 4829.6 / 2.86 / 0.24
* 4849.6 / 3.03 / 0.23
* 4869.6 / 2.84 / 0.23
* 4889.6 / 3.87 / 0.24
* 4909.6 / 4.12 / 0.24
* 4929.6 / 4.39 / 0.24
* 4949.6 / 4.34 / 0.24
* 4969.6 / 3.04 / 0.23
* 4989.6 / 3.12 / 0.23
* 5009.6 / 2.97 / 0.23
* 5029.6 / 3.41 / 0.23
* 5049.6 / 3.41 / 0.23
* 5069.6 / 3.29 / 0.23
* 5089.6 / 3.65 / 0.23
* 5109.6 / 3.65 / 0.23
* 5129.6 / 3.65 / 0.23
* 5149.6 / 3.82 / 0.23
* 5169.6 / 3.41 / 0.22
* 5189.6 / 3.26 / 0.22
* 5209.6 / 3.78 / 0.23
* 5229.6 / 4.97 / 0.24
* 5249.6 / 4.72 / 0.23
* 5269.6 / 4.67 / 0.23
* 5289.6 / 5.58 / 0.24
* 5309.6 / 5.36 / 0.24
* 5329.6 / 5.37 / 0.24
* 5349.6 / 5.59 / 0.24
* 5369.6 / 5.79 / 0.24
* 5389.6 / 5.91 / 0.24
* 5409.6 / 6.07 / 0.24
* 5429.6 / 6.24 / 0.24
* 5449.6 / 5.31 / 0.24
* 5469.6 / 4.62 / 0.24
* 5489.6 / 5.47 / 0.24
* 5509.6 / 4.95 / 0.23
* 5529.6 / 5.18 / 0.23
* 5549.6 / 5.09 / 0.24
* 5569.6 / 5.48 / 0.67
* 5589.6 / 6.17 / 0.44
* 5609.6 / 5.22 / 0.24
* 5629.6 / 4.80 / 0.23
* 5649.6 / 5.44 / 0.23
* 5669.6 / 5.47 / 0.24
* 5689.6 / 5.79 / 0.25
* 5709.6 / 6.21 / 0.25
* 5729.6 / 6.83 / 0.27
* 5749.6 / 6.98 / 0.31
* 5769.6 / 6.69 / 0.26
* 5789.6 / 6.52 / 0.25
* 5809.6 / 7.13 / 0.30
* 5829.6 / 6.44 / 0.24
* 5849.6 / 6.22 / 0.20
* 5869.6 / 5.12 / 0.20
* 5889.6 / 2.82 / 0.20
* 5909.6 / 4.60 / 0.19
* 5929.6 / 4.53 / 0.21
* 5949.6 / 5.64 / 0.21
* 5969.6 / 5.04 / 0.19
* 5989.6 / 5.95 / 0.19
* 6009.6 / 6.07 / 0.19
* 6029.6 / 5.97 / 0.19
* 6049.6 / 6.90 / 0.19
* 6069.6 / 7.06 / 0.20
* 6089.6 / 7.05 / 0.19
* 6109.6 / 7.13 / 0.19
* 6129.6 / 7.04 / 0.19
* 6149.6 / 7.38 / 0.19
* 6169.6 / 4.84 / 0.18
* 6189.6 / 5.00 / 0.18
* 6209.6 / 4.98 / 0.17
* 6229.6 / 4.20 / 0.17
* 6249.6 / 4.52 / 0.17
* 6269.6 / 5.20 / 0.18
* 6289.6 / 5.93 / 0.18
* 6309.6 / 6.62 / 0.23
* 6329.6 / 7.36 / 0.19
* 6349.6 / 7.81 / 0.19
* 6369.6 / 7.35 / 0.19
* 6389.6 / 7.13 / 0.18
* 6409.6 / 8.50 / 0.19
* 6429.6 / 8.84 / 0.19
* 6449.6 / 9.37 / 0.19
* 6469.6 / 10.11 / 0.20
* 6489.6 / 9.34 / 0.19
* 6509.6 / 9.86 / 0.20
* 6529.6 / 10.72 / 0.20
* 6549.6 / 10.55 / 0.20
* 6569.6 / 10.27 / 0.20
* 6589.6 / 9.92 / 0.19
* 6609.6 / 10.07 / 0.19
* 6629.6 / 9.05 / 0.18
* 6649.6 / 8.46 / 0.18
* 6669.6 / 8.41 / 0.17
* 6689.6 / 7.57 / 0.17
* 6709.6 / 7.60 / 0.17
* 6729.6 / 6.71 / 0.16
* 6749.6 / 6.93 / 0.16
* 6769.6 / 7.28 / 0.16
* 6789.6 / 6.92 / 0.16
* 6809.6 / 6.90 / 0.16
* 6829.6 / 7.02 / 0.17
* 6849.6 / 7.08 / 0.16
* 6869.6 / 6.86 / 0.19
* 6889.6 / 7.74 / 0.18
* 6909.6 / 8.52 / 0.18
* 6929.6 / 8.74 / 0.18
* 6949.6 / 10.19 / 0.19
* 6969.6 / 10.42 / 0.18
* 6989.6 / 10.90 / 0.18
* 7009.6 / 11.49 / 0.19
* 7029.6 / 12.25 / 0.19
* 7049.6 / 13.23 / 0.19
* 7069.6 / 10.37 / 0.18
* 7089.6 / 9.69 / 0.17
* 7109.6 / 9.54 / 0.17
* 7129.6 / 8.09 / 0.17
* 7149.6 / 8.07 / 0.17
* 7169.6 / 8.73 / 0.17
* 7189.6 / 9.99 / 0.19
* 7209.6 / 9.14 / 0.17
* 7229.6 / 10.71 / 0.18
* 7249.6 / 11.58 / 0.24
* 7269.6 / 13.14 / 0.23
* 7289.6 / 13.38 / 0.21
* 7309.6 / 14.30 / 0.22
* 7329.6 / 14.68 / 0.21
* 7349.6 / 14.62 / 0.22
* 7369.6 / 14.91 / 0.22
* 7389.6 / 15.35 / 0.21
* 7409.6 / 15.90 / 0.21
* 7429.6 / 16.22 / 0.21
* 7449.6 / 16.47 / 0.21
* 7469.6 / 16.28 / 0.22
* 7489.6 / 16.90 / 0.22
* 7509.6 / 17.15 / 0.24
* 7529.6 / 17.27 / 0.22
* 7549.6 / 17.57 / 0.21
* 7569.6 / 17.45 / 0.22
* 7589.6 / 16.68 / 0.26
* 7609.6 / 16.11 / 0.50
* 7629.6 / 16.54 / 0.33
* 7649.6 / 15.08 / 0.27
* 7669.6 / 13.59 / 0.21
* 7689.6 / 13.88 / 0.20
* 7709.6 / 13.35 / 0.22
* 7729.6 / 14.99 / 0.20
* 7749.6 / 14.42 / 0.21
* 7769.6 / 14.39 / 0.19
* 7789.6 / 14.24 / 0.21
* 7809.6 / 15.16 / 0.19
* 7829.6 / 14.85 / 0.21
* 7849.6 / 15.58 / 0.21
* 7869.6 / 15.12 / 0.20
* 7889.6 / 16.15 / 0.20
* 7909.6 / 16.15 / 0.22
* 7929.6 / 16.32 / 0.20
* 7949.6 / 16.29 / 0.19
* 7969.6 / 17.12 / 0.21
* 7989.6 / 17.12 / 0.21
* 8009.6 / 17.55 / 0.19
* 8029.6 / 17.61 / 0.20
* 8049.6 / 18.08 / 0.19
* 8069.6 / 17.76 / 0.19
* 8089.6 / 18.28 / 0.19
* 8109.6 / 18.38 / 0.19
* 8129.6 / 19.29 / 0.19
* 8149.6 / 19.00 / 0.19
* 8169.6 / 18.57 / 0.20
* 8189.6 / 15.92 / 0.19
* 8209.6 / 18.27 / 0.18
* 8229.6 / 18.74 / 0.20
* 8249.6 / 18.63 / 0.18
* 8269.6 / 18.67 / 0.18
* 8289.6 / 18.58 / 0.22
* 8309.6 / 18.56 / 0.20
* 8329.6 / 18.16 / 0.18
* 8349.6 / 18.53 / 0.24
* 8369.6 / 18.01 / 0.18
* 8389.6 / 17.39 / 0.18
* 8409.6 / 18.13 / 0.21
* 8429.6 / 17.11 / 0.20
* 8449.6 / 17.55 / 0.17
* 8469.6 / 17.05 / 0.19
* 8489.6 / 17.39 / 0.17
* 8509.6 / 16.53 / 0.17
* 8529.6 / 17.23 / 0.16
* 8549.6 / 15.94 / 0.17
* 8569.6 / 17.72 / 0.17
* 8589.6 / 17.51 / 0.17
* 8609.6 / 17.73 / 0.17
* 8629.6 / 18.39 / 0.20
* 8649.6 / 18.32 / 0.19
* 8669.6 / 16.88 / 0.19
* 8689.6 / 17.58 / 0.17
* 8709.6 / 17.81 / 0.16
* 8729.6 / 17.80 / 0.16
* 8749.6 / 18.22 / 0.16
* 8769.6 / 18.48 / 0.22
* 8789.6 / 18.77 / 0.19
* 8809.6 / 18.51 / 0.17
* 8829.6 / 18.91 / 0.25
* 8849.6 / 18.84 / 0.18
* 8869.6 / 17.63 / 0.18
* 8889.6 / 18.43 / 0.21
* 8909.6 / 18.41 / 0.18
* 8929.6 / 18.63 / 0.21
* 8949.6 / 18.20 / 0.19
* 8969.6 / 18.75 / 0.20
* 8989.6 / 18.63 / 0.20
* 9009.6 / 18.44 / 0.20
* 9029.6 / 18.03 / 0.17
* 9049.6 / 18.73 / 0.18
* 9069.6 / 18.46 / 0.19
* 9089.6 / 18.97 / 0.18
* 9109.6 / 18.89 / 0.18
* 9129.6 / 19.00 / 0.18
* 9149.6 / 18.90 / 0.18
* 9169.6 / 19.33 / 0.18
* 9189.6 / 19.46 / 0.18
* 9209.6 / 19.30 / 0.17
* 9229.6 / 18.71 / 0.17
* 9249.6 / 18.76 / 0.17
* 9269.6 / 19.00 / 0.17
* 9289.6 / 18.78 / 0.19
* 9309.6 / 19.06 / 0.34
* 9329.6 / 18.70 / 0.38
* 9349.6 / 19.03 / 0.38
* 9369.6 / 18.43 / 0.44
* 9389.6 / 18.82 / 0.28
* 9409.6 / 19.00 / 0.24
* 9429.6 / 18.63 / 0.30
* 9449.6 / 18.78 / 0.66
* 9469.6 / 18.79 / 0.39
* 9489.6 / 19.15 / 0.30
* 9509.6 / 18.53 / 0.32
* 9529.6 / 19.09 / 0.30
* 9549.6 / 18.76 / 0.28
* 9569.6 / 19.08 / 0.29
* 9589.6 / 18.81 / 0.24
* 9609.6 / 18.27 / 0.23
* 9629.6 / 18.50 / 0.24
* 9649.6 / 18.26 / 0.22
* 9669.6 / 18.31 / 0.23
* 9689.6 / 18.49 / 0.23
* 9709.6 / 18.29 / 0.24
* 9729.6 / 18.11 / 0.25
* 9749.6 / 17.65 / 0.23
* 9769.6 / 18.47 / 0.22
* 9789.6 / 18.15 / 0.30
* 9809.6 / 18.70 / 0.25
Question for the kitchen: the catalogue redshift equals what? 0.000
